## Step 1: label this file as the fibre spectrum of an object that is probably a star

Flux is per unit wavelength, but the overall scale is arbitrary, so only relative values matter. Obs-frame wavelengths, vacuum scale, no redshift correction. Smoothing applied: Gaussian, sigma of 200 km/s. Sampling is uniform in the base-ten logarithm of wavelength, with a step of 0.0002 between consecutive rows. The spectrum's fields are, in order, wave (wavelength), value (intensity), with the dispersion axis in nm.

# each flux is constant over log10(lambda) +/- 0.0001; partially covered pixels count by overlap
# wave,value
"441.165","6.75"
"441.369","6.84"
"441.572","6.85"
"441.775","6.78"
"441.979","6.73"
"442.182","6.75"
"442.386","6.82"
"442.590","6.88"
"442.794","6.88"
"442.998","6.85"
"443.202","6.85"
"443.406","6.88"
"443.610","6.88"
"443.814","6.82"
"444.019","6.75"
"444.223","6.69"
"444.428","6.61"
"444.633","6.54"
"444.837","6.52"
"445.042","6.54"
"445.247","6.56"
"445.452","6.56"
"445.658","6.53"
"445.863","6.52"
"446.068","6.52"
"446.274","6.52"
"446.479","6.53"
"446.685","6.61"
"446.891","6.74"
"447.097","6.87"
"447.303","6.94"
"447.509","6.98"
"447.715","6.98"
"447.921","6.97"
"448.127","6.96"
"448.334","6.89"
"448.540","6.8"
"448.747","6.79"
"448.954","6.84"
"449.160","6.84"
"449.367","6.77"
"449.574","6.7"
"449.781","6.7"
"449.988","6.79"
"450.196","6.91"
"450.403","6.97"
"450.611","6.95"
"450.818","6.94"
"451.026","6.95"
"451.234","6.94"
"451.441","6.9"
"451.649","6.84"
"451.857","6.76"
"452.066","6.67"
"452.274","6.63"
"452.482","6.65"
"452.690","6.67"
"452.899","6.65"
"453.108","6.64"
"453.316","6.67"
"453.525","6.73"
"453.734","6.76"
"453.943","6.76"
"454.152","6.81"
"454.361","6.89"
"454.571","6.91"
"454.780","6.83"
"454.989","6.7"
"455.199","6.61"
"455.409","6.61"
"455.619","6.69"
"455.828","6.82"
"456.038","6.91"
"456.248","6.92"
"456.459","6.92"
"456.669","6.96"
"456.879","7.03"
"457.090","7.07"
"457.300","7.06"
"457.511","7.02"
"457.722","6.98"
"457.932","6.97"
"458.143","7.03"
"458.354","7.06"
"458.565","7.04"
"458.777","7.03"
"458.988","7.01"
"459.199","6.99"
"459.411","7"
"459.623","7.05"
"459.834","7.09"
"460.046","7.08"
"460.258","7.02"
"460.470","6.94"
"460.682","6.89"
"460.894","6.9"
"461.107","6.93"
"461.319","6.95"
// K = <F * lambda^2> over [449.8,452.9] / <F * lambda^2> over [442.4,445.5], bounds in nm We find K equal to 1.0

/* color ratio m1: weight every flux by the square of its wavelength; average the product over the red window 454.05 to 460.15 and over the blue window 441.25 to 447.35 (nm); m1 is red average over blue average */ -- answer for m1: 1.1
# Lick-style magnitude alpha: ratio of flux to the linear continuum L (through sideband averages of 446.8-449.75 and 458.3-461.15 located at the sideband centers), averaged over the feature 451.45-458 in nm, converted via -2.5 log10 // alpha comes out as 0.02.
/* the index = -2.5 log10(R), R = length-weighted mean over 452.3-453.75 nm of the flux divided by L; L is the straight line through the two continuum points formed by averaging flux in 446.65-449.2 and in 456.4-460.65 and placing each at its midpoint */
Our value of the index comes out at 0.04 mag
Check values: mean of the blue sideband 6.87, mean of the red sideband 7.02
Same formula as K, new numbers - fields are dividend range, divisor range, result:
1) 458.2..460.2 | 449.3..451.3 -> 1.07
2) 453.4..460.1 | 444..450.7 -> 1.07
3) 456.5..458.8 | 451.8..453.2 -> 1.08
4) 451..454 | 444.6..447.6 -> 1.05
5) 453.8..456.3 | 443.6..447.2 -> 1.07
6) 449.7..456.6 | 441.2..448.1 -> 1.05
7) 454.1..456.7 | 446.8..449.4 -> 1.02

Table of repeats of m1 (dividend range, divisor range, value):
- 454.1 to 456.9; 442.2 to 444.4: 1.06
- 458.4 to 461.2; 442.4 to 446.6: 1.12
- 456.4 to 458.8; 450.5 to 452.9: 1.06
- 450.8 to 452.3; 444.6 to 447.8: 1.05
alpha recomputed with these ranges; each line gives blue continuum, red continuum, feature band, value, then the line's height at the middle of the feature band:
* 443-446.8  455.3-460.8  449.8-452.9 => 0.00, 6.8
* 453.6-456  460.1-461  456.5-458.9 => -0.03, 6.86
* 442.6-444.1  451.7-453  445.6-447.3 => 0.03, 6.79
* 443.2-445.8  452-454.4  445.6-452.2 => -0.02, 6.69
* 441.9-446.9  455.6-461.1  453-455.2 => 0.02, 6.89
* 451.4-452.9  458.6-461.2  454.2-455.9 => 0.01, 6.82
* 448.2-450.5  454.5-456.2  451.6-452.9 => 0.02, 6.79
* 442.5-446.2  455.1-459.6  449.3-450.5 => 0.00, 6.79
